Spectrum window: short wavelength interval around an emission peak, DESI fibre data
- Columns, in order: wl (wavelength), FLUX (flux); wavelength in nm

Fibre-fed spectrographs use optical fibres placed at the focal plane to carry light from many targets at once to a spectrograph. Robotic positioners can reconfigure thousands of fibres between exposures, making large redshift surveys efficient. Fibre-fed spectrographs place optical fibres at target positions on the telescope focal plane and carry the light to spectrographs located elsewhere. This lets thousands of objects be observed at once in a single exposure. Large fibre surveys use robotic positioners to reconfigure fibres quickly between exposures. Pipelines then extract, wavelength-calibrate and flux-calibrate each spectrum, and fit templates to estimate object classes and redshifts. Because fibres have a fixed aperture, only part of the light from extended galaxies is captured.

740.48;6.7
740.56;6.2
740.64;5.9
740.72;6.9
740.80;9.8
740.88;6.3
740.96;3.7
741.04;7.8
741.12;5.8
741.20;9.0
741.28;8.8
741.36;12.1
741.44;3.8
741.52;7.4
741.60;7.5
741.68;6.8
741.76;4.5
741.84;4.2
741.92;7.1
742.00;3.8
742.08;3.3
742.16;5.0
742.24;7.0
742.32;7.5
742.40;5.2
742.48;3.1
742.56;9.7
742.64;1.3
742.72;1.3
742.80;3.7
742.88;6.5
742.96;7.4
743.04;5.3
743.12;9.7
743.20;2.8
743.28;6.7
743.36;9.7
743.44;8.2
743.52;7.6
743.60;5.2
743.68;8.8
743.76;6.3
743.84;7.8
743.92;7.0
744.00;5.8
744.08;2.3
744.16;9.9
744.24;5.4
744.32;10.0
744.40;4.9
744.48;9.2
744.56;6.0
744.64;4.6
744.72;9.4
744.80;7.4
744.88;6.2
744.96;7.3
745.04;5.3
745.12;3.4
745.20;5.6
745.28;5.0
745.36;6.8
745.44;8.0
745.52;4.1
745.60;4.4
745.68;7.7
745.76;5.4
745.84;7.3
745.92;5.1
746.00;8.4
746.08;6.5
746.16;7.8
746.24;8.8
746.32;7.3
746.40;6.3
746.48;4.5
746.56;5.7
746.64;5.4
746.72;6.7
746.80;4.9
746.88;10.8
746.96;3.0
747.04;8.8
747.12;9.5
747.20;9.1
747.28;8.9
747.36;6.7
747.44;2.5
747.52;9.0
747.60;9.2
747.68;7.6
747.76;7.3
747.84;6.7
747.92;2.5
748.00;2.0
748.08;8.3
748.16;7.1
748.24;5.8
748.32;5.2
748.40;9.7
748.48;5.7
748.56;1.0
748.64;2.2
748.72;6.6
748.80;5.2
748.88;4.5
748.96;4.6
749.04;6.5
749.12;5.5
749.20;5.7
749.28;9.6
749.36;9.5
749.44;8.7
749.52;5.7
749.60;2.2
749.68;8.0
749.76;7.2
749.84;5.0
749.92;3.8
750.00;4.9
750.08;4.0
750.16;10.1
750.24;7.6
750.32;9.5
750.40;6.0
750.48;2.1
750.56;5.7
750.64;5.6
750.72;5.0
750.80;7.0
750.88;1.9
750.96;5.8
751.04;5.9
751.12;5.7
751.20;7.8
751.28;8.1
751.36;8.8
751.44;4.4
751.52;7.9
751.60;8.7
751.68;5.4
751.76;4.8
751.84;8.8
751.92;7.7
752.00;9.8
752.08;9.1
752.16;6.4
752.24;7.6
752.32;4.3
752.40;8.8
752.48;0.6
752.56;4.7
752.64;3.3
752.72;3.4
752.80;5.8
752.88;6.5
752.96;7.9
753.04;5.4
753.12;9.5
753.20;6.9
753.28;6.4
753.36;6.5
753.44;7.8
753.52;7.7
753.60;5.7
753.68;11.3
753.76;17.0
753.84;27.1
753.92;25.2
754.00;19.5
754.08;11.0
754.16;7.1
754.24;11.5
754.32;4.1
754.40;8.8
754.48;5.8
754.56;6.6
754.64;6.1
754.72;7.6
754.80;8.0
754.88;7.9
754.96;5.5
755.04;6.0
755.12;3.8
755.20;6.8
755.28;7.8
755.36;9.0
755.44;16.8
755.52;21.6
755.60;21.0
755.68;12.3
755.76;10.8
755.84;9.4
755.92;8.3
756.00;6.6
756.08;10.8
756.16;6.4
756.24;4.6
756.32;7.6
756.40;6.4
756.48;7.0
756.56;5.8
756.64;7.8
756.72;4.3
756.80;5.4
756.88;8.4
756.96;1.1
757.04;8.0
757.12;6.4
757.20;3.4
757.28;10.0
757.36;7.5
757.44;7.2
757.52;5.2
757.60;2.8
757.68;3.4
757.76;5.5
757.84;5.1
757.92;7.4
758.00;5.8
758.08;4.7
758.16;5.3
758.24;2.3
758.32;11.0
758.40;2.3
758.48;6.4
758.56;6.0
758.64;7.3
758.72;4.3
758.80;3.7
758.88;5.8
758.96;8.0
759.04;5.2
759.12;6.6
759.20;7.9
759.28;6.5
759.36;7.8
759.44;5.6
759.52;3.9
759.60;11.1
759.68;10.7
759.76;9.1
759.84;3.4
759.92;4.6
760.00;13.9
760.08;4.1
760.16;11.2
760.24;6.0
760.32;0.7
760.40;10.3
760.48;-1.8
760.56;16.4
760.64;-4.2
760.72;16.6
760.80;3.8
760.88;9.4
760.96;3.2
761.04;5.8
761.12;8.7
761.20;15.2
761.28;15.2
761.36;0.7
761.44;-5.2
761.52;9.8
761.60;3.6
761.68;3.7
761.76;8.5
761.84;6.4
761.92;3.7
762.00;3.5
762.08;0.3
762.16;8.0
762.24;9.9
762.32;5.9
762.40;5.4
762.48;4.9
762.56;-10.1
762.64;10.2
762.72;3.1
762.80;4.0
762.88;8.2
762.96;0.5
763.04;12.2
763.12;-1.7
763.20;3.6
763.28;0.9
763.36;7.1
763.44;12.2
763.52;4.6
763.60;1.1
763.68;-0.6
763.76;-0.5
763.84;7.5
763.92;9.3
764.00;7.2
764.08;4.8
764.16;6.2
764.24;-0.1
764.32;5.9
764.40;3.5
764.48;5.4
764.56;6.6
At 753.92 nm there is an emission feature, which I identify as [S II]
